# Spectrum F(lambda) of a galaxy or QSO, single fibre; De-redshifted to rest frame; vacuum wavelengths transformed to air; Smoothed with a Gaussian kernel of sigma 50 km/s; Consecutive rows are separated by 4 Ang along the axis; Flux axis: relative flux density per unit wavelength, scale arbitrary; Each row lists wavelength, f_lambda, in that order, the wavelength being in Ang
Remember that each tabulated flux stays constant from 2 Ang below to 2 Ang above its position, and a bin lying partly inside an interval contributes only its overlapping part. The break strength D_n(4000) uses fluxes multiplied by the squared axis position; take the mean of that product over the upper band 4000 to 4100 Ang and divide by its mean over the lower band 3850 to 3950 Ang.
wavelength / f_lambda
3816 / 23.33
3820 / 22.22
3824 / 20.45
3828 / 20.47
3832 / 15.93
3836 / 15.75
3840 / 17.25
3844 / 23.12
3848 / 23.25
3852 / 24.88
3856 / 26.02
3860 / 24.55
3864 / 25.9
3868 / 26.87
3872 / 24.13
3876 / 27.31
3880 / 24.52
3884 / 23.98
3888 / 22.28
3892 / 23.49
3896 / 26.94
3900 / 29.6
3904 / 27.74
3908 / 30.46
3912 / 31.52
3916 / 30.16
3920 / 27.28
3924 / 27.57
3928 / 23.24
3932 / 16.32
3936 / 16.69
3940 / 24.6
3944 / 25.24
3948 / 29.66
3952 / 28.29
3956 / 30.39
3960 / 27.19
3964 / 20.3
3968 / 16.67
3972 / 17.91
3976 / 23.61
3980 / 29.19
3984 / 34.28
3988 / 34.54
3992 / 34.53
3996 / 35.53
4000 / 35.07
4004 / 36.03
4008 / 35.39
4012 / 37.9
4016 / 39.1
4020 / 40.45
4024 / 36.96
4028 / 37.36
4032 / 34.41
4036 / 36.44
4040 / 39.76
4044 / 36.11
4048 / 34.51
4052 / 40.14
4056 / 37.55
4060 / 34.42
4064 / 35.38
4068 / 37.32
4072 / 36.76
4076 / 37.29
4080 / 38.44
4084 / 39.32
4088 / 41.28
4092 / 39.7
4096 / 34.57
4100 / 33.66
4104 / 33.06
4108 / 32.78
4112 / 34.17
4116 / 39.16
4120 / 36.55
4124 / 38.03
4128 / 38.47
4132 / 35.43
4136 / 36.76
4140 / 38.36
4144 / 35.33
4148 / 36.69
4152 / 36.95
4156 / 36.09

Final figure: 1.57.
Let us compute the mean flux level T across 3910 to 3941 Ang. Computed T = 24.7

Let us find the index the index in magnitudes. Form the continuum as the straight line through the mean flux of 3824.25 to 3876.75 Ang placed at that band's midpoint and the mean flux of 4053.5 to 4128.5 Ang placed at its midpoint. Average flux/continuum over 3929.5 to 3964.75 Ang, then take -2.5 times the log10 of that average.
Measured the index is 0.16 mag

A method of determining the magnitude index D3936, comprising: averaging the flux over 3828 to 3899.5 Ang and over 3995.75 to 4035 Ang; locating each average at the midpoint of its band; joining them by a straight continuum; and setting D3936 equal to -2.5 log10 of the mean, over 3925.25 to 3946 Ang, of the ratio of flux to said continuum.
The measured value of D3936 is 0.356 mag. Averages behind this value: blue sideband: 23.4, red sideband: 36.9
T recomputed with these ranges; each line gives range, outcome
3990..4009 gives 35.3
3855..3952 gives 25.7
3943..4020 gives 30.4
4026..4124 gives 36.7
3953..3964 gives 27.2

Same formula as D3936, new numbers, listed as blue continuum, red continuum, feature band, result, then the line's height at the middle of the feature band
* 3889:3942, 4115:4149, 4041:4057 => -0.14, 32.8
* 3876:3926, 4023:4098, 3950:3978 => 0.30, 31.1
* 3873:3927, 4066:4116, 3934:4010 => 0.10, 30.6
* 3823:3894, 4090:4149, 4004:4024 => -0.22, 30.8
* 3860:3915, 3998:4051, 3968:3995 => 0.19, 33.7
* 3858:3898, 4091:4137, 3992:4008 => -0.16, 30.7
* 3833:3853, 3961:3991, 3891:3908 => -0.21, 22.6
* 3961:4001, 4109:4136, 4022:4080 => -0.14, 32.3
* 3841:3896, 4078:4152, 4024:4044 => -0.13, 32.8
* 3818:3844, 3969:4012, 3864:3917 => -0.13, 23.7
